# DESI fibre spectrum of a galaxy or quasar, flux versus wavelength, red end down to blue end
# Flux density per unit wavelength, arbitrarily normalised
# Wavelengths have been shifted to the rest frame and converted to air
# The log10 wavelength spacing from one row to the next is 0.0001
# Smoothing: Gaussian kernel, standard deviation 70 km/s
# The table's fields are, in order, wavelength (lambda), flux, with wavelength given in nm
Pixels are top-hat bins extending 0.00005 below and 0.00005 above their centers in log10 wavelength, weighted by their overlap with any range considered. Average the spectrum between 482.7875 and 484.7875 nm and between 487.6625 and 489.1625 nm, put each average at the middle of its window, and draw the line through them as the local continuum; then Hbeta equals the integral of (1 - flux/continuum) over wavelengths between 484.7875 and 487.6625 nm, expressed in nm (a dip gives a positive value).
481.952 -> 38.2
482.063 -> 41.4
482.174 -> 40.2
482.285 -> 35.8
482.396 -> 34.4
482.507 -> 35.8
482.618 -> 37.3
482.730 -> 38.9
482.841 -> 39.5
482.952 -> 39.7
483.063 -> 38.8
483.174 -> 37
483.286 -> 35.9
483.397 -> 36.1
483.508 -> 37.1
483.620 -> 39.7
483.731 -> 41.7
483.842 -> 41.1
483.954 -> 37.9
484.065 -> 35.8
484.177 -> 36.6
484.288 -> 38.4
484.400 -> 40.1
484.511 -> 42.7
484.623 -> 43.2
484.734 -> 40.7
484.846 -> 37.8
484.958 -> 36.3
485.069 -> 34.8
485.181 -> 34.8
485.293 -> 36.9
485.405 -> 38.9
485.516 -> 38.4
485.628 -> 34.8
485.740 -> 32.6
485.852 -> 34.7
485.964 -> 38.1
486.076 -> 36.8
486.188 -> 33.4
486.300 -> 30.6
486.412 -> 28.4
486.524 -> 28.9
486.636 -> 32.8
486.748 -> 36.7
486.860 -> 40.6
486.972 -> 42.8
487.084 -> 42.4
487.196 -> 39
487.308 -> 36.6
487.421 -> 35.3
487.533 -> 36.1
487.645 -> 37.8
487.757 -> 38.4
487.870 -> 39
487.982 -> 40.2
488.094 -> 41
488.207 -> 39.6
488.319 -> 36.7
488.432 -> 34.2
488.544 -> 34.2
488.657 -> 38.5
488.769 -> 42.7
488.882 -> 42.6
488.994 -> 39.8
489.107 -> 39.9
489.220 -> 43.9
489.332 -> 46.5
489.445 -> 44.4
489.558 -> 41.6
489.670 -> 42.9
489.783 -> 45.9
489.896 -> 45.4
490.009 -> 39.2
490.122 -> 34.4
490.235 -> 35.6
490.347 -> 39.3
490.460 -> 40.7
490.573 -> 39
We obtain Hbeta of 0.22 nm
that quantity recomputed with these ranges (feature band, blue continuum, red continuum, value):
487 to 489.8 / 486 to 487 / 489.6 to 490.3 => -0.15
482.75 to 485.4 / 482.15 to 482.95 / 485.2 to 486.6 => -0.17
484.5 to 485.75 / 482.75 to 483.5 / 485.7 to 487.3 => -0.04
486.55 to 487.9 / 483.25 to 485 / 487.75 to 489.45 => 0.06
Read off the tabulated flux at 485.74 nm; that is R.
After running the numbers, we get 32.6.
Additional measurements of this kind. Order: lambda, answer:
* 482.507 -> 35.8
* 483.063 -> 38.8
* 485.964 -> 38.1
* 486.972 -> 42.8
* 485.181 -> 34.8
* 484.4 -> 40.1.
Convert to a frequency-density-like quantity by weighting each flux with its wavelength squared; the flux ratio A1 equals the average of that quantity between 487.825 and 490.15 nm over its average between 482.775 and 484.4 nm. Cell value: 1.09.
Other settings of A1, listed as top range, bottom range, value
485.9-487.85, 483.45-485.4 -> 0.95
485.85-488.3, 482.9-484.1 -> 0.98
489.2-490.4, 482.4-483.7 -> 1.14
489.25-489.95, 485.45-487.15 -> 1.27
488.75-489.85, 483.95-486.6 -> 1.21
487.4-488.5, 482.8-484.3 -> 1.01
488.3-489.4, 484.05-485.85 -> 1.08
